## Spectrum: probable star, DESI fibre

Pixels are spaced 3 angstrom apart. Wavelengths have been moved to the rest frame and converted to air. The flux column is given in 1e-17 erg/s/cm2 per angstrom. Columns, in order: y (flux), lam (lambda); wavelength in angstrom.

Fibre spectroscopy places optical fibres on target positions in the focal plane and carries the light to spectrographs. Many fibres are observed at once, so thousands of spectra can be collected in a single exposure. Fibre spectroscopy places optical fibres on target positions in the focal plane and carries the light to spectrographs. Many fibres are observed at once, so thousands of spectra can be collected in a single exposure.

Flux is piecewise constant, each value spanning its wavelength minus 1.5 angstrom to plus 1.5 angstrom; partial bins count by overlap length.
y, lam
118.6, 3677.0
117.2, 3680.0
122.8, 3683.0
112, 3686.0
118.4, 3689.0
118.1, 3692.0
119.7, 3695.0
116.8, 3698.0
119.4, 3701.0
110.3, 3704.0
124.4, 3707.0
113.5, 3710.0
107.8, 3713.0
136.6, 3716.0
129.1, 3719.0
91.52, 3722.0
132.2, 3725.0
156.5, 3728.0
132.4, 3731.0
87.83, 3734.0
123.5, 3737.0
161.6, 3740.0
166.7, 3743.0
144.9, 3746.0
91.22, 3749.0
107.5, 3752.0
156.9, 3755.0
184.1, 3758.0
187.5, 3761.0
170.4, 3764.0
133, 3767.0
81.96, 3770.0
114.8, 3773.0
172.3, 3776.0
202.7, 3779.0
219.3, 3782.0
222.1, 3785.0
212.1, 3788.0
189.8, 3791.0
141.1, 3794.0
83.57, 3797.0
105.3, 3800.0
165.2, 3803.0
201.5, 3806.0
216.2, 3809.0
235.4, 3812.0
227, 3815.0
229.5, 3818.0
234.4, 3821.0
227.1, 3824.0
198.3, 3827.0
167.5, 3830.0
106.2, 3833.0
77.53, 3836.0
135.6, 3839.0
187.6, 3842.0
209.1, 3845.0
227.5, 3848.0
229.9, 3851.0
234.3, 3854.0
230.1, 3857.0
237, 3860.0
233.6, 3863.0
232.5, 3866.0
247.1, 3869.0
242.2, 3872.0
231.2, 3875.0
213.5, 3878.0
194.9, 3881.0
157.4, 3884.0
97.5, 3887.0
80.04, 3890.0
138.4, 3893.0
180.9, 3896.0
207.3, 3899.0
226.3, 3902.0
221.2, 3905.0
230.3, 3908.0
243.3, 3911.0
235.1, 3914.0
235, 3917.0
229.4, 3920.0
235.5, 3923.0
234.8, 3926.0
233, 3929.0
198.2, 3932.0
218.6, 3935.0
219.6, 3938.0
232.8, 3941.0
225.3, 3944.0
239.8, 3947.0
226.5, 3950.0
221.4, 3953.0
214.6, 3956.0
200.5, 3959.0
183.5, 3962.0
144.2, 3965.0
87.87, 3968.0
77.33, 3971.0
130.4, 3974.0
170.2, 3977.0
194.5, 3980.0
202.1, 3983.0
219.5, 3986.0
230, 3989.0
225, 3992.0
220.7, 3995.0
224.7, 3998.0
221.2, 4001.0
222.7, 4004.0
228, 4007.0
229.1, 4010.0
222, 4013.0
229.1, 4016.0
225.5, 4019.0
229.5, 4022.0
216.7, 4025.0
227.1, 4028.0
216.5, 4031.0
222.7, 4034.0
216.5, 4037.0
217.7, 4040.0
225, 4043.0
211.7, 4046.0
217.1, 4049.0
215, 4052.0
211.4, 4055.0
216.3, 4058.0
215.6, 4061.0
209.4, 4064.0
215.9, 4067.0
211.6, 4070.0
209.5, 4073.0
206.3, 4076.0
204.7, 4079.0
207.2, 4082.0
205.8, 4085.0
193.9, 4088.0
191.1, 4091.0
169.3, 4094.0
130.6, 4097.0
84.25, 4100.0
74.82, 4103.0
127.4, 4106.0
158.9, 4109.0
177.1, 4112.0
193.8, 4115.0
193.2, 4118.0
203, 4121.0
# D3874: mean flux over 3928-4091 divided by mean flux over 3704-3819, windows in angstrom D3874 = 1.36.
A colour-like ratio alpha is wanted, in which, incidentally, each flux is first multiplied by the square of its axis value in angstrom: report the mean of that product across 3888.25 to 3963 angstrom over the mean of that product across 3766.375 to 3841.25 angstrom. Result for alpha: 1.3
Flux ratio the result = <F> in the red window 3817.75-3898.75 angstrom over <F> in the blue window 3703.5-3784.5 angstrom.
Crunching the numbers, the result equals 1.4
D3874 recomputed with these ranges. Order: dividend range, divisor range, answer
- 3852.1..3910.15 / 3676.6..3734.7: 1.69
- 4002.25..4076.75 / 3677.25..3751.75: 1.78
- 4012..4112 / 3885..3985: 1.02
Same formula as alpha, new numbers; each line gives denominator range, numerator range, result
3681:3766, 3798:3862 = 1.58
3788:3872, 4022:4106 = 1.14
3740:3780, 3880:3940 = 1.48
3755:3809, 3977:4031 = 1.49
